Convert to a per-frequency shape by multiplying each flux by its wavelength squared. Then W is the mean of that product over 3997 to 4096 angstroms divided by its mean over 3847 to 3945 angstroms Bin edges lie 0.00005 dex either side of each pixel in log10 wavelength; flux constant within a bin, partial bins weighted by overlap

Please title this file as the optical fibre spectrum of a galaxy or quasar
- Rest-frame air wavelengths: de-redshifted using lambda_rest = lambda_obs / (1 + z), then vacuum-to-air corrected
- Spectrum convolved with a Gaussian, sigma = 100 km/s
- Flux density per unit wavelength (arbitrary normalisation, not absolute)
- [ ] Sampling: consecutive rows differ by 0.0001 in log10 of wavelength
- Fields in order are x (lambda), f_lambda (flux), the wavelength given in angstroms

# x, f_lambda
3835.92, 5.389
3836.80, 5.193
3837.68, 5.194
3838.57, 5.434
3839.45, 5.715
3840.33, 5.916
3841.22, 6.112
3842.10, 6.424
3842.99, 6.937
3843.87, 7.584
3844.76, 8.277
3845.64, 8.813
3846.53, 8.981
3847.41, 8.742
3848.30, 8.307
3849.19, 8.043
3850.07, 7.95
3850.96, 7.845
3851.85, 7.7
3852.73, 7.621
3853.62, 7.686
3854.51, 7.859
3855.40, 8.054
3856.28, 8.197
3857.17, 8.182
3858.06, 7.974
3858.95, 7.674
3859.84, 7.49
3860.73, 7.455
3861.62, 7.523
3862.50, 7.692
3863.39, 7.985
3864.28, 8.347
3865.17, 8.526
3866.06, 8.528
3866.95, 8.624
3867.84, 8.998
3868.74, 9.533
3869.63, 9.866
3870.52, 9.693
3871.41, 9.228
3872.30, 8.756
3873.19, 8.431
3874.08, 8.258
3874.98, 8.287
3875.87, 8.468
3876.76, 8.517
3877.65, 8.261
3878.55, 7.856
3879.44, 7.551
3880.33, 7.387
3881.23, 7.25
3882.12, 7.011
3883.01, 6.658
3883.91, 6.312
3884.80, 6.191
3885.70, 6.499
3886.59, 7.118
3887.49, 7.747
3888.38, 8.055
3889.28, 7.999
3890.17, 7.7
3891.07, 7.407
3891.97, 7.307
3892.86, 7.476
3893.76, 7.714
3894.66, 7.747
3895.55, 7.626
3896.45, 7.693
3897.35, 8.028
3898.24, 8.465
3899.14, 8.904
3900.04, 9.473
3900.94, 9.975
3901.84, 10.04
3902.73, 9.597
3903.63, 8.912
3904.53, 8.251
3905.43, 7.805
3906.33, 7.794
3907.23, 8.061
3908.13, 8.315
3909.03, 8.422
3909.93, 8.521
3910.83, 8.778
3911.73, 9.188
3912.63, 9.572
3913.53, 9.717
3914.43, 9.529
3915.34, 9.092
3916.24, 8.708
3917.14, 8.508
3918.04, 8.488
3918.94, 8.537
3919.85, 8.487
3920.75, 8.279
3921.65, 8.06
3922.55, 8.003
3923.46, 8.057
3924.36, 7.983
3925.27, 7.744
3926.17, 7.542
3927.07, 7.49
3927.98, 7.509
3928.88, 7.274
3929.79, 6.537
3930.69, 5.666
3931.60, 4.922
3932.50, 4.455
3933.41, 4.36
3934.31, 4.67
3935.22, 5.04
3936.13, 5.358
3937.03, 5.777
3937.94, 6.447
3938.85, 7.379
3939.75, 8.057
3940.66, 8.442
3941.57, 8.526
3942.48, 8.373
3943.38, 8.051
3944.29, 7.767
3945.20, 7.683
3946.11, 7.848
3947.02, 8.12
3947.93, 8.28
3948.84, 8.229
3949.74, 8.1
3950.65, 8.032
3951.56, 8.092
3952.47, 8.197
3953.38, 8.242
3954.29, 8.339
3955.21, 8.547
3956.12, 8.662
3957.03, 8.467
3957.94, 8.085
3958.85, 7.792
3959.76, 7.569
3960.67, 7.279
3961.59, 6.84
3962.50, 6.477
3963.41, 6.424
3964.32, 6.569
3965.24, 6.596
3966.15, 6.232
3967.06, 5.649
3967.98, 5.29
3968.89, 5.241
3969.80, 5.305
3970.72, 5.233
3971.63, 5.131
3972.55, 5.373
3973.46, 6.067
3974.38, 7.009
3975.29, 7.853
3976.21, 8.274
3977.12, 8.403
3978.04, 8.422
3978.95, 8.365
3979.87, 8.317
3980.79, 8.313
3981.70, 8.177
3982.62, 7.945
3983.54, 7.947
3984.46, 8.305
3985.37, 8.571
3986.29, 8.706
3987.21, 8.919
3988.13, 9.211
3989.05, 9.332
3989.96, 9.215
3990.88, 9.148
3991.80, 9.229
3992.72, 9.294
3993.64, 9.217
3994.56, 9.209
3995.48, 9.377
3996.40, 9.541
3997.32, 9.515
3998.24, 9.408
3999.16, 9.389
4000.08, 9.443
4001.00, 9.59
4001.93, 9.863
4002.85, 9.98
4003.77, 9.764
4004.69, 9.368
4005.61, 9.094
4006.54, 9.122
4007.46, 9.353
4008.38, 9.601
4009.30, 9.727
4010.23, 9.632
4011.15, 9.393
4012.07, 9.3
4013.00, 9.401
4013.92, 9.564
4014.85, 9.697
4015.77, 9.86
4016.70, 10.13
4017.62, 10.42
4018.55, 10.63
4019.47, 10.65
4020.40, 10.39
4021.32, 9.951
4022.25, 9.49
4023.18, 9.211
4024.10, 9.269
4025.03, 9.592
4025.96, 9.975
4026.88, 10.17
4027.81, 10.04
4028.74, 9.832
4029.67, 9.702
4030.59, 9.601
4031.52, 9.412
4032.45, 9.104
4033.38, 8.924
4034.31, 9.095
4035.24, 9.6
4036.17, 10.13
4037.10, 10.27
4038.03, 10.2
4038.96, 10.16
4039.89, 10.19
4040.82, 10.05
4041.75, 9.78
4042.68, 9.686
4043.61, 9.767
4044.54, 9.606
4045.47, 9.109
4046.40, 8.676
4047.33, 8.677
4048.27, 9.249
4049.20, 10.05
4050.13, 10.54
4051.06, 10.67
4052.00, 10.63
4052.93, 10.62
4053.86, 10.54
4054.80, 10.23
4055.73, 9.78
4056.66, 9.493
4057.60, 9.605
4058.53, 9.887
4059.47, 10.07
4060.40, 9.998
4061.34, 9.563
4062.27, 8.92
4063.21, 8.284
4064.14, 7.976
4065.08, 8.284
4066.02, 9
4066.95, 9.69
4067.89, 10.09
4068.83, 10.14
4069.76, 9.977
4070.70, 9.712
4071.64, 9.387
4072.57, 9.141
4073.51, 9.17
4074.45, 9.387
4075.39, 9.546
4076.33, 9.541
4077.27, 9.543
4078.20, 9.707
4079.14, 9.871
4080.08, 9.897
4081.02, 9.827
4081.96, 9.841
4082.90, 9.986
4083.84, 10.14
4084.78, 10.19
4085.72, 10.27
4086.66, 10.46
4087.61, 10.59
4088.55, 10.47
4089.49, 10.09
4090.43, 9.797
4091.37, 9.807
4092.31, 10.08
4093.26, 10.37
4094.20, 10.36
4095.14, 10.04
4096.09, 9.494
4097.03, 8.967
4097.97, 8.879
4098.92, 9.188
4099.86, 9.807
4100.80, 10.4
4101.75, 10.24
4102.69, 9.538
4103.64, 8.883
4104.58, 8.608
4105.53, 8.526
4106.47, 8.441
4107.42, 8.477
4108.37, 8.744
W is 1.33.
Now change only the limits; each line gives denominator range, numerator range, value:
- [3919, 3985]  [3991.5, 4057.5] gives 1.39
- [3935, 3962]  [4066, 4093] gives 1.36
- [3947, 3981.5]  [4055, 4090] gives 1.40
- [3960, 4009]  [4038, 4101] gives 1.25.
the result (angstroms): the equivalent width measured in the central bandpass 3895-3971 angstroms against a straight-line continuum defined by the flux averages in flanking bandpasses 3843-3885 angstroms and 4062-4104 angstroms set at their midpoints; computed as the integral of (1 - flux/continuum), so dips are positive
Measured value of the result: 8.03 angstroms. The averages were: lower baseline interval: 8.09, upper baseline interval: 9.67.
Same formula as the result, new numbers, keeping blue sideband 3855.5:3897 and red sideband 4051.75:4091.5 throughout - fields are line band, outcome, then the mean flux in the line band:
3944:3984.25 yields 6.2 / 7.38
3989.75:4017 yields -1.1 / 9.48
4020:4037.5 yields -0.6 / 9.67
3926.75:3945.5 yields 4.1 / 6.64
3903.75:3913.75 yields -0.4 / 8.57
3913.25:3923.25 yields -0.4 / 8.64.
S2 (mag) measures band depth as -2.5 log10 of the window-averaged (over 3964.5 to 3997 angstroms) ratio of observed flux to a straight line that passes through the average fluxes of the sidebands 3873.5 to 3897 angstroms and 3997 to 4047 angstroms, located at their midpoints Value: 0.16 mag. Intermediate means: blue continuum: 7.55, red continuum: 9.68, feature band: 7.78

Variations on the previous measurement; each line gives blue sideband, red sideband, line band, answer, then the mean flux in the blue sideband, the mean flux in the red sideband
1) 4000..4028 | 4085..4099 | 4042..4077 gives 0.03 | 9.73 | 9.94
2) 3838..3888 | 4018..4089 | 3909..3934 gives 0.08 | 7.82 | 9.75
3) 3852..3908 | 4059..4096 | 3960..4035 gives 0.05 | 8.09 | 9.72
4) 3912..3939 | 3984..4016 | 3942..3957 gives -0.03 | 7.31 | 9.35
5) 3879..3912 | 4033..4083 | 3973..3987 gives 0.10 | 7.97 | 9.66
